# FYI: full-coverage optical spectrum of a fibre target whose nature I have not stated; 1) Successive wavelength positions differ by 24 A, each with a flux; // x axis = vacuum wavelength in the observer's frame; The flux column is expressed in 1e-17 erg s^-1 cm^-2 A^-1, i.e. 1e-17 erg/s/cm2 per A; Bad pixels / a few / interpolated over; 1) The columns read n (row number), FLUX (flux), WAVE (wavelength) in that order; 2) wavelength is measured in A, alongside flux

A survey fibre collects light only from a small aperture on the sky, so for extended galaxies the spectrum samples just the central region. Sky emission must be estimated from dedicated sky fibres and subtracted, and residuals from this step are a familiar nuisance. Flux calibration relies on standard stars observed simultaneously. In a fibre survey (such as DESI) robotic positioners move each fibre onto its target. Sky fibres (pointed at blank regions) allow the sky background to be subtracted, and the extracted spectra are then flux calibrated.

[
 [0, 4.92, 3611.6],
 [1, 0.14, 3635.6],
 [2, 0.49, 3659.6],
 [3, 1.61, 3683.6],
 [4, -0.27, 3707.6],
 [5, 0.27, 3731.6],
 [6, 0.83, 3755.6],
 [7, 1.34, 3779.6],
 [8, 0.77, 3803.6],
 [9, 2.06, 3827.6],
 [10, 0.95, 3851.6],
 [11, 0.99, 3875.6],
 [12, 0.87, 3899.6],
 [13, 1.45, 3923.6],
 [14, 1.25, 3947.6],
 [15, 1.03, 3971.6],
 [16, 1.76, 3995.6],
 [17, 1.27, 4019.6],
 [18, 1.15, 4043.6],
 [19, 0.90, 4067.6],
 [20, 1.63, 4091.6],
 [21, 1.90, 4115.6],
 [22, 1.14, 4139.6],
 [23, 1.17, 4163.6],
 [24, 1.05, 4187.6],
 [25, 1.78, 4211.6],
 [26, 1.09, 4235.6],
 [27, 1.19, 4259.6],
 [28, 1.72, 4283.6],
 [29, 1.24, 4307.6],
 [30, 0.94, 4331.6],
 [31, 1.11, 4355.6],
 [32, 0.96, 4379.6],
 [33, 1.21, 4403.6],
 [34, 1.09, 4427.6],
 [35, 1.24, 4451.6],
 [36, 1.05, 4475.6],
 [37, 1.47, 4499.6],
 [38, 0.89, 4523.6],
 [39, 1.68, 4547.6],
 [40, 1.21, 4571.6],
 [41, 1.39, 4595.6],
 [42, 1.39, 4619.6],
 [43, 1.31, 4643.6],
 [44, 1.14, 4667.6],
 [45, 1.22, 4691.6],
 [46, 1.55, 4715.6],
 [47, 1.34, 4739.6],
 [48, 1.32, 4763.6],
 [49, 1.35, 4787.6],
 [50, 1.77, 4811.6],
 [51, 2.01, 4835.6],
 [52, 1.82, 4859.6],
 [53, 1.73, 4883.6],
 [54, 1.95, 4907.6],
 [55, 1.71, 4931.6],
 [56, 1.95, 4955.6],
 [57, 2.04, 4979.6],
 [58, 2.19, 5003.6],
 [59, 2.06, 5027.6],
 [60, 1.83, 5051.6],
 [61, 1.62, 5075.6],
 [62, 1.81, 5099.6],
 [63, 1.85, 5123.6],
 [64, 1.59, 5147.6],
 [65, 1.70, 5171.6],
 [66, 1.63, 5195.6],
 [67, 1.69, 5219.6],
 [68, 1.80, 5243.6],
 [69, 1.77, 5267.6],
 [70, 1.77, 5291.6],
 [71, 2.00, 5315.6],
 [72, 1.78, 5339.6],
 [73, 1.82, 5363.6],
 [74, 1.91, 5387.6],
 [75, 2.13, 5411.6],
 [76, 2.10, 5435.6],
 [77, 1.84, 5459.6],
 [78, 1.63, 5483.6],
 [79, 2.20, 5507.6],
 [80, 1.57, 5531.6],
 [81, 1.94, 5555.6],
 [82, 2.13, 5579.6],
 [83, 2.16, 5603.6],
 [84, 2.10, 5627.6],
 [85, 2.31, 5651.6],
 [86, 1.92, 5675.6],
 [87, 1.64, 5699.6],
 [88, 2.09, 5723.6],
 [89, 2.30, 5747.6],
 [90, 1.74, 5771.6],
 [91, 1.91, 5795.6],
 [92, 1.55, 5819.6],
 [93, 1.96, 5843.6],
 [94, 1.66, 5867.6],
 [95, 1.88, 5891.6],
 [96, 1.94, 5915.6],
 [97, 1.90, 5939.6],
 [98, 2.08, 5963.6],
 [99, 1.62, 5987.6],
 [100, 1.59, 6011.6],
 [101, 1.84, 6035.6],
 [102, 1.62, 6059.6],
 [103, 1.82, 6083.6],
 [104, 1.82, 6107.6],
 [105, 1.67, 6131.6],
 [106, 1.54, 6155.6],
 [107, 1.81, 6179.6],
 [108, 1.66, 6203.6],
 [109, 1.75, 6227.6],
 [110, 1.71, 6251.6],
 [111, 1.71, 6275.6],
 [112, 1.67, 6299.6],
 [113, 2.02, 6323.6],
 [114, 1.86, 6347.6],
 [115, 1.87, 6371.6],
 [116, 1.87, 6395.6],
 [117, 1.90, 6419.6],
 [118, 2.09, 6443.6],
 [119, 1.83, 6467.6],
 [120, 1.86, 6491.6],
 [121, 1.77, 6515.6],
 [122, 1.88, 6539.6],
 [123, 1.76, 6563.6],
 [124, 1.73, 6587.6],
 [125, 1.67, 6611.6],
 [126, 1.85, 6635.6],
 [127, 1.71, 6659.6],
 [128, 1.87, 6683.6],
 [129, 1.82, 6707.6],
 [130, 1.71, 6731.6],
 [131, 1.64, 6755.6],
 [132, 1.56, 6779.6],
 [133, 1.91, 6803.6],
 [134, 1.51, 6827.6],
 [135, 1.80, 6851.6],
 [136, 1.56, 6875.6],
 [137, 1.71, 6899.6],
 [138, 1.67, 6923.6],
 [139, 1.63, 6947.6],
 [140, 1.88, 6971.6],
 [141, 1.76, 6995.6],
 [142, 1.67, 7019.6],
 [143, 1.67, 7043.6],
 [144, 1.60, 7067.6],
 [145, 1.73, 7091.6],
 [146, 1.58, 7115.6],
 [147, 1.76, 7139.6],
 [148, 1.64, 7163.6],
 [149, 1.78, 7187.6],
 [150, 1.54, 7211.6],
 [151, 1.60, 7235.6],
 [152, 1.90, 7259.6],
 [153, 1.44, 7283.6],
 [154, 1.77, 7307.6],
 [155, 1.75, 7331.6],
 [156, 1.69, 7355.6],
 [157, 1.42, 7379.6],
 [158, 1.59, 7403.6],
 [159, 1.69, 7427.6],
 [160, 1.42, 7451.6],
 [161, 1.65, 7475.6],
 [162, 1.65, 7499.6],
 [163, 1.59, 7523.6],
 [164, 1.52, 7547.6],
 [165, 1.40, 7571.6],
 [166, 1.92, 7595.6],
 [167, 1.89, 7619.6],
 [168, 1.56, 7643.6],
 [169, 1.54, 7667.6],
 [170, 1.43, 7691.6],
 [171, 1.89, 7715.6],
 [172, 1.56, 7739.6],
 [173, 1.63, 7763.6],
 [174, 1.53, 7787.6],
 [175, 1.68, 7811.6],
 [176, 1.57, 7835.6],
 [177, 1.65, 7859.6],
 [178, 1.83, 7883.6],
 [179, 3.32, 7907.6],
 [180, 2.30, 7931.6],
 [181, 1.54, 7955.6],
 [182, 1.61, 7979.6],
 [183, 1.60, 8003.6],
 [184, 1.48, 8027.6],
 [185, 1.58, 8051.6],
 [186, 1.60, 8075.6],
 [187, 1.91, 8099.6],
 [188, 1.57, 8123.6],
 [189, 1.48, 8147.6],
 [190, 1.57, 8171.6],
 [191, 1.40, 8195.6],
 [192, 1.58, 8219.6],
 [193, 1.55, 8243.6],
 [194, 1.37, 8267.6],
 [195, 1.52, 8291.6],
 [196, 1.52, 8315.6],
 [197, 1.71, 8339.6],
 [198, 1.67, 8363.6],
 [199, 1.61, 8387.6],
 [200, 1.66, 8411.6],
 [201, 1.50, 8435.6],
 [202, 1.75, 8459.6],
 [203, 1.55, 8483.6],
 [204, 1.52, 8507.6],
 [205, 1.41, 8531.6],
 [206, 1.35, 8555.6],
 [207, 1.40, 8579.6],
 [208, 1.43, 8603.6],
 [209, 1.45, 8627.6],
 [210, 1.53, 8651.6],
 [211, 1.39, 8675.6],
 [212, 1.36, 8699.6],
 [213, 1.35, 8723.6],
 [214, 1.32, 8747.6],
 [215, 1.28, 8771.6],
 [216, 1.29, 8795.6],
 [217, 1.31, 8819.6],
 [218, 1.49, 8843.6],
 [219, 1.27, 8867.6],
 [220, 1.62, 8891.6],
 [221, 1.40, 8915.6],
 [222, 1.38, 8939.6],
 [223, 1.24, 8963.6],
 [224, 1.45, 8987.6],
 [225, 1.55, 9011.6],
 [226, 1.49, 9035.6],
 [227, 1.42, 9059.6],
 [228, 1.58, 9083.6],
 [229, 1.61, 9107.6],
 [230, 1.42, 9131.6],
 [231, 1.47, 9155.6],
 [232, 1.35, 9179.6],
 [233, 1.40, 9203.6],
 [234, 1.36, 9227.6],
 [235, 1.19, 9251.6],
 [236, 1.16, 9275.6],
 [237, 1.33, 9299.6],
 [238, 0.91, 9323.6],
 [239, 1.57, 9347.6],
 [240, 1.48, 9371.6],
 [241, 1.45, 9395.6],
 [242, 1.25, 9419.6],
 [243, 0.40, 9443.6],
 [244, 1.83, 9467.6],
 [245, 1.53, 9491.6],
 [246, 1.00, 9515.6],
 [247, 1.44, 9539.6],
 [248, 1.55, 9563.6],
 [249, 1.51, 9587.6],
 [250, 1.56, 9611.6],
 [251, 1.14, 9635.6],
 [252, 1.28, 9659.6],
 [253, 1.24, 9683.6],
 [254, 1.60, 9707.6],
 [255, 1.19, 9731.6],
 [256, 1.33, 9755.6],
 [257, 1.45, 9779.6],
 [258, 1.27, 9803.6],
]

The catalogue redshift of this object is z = 0.20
